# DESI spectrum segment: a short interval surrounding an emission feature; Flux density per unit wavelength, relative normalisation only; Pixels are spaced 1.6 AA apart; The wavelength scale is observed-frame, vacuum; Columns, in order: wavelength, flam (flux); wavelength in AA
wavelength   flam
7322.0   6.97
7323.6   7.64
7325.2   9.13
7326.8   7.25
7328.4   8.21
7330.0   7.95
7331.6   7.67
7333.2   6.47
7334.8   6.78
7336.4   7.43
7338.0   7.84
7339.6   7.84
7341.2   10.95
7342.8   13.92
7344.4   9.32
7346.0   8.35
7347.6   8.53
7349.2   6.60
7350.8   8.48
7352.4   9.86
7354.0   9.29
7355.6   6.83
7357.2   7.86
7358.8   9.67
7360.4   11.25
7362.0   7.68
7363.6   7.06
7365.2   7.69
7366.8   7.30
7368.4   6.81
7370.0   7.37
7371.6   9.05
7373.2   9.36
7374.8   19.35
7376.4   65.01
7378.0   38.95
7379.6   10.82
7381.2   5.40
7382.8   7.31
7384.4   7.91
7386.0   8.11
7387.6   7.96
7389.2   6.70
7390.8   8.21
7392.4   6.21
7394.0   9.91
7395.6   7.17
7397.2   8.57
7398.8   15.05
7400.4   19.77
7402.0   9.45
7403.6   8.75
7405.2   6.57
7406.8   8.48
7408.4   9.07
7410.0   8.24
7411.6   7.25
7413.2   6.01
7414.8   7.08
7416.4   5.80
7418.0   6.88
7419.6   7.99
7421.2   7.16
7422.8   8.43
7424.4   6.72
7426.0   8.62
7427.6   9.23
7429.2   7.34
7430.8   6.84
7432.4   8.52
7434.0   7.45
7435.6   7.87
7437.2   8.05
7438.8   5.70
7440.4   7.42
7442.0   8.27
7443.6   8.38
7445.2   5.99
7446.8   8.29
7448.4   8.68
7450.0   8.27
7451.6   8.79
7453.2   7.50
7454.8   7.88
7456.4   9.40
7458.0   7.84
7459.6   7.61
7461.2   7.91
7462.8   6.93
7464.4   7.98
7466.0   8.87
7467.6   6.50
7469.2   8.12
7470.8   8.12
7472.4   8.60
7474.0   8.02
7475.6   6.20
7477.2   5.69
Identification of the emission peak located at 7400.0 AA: [N II]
